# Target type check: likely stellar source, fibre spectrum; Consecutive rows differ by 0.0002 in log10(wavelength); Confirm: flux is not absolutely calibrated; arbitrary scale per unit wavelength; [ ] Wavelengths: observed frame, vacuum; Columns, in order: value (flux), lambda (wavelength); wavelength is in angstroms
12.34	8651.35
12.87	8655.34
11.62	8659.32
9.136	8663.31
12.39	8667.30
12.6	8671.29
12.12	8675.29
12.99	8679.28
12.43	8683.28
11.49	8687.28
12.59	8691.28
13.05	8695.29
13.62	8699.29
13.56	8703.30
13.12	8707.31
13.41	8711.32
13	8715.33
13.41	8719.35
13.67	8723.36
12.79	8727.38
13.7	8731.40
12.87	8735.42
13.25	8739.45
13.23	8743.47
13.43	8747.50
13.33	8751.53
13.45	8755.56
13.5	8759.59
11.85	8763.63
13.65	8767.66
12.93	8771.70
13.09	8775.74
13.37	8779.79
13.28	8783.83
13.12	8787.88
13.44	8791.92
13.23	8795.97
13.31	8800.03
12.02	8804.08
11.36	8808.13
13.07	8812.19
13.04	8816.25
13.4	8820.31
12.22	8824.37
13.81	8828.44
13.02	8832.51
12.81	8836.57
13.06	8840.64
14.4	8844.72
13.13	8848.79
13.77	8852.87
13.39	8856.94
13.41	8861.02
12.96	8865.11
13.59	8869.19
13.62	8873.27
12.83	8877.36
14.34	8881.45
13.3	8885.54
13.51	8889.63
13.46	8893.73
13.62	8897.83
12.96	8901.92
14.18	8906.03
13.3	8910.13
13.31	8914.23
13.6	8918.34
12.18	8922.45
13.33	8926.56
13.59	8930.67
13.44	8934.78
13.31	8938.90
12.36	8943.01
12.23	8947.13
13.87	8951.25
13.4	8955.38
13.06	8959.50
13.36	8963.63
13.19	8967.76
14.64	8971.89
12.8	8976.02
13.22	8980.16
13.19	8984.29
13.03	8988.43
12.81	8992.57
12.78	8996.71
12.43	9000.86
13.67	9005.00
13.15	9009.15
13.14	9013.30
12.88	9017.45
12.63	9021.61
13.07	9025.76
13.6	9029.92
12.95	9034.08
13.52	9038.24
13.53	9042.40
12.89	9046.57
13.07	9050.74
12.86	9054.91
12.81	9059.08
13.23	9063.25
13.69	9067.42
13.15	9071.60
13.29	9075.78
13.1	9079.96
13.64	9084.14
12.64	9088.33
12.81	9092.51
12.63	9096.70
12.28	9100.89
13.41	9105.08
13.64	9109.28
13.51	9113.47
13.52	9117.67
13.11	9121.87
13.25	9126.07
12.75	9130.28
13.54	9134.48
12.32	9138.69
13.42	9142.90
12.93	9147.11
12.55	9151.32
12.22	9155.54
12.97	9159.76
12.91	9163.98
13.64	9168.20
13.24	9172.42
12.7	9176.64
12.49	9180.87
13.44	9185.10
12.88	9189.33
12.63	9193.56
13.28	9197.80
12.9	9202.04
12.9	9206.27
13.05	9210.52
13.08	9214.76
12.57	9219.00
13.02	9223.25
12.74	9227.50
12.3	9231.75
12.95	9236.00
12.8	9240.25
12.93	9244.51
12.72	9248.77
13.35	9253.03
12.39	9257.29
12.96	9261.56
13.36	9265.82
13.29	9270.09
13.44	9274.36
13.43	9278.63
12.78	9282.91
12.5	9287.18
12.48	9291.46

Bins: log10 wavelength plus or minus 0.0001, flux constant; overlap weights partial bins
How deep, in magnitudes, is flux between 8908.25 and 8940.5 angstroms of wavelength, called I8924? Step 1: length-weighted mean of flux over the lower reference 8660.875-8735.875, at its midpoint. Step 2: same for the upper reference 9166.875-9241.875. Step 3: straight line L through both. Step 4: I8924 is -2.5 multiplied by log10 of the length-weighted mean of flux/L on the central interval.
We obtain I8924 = -0.04 mag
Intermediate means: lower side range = 12.7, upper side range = 12.9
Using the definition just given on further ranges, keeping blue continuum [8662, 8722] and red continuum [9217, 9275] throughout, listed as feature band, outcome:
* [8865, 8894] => -0.062 mag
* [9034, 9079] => -0.031 mag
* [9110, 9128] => -0.044 mag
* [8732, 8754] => -0.049 mag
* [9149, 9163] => 0.022 mag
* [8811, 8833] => -0.033 mag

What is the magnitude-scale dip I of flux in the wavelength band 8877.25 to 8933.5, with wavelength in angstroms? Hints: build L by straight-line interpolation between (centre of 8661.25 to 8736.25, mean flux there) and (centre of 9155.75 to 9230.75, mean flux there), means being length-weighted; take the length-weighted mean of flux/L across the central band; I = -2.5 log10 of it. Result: -0.049 mag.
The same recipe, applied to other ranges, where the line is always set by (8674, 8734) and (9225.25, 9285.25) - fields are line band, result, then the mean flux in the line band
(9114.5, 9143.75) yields -0.01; 13.1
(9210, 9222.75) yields 0.01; 12.9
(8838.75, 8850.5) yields -0.04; 13.5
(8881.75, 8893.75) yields -0.05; 13.5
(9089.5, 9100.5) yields 0.03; 12.7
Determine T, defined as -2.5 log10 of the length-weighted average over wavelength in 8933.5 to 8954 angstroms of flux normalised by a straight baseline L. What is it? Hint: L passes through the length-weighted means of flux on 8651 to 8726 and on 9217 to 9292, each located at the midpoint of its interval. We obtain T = -0.03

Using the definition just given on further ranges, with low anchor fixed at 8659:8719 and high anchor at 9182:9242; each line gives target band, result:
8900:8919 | -0.06 mag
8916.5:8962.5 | -0.04 mag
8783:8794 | -0.06 mag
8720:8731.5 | -0.07 mag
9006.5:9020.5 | -0.02 mag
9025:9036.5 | -0.04 mag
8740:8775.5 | -0.05 mag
